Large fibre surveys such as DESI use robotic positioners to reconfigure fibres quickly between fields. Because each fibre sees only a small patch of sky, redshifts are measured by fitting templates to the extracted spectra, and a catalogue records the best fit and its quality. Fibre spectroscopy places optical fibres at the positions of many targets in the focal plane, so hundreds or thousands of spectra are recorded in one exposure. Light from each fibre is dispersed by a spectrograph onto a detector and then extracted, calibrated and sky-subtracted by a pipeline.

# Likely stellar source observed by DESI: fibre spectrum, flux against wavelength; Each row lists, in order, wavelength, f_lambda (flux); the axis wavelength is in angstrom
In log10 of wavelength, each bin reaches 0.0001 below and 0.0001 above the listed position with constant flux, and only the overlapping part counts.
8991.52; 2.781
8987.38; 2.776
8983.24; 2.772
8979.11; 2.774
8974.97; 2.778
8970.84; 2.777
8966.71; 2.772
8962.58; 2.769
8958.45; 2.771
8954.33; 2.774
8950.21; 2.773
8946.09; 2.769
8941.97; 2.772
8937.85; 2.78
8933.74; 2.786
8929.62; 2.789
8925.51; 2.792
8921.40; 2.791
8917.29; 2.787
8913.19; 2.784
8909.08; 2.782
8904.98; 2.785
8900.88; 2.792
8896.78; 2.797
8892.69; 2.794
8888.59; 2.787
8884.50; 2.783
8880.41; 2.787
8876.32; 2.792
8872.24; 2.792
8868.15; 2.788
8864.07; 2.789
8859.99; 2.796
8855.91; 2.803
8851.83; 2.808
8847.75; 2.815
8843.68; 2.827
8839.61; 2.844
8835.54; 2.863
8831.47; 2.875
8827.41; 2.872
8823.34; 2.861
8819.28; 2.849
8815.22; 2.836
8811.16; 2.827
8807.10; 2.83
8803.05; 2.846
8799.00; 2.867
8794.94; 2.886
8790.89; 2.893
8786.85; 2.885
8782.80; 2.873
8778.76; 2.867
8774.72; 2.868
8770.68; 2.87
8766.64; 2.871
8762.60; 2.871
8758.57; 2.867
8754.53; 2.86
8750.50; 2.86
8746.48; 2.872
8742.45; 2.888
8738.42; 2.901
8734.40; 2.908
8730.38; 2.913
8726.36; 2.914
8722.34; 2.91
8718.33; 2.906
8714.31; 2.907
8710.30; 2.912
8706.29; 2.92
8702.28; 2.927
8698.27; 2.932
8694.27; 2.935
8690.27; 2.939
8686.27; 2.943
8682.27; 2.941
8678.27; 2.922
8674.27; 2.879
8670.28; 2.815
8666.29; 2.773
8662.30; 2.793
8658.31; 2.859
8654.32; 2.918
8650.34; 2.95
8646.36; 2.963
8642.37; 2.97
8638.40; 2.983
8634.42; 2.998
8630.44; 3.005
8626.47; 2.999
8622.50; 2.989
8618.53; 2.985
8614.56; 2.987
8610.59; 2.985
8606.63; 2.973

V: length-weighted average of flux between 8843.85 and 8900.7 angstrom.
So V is 2.8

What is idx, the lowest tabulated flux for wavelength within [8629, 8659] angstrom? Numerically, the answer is 2.859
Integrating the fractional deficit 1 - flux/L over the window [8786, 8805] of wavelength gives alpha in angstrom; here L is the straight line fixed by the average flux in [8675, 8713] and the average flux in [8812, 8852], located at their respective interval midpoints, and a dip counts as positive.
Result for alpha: 0.0 angstrom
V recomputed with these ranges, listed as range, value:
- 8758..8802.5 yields 2.87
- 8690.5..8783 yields 2.89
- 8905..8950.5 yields 2.78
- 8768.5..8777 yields 2.87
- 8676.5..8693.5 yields 2.94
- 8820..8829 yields 2.86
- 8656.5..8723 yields 2.89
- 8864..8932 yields 2.79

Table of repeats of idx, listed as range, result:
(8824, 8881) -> 2.787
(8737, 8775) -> 2.86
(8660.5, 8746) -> 2.773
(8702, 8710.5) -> 2.912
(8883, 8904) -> 2.783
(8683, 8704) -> 2.927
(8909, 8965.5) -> 2.769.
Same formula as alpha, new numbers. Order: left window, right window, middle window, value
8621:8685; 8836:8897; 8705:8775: -0.4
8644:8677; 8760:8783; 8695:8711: -0.3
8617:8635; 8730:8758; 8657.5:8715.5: 0.9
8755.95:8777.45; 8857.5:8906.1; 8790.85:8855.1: -0.4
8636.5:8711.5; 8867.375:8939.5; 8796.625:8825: -0.1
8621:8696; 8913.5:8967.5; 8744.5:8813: -0.1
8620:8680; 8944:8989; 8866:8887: 0.2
